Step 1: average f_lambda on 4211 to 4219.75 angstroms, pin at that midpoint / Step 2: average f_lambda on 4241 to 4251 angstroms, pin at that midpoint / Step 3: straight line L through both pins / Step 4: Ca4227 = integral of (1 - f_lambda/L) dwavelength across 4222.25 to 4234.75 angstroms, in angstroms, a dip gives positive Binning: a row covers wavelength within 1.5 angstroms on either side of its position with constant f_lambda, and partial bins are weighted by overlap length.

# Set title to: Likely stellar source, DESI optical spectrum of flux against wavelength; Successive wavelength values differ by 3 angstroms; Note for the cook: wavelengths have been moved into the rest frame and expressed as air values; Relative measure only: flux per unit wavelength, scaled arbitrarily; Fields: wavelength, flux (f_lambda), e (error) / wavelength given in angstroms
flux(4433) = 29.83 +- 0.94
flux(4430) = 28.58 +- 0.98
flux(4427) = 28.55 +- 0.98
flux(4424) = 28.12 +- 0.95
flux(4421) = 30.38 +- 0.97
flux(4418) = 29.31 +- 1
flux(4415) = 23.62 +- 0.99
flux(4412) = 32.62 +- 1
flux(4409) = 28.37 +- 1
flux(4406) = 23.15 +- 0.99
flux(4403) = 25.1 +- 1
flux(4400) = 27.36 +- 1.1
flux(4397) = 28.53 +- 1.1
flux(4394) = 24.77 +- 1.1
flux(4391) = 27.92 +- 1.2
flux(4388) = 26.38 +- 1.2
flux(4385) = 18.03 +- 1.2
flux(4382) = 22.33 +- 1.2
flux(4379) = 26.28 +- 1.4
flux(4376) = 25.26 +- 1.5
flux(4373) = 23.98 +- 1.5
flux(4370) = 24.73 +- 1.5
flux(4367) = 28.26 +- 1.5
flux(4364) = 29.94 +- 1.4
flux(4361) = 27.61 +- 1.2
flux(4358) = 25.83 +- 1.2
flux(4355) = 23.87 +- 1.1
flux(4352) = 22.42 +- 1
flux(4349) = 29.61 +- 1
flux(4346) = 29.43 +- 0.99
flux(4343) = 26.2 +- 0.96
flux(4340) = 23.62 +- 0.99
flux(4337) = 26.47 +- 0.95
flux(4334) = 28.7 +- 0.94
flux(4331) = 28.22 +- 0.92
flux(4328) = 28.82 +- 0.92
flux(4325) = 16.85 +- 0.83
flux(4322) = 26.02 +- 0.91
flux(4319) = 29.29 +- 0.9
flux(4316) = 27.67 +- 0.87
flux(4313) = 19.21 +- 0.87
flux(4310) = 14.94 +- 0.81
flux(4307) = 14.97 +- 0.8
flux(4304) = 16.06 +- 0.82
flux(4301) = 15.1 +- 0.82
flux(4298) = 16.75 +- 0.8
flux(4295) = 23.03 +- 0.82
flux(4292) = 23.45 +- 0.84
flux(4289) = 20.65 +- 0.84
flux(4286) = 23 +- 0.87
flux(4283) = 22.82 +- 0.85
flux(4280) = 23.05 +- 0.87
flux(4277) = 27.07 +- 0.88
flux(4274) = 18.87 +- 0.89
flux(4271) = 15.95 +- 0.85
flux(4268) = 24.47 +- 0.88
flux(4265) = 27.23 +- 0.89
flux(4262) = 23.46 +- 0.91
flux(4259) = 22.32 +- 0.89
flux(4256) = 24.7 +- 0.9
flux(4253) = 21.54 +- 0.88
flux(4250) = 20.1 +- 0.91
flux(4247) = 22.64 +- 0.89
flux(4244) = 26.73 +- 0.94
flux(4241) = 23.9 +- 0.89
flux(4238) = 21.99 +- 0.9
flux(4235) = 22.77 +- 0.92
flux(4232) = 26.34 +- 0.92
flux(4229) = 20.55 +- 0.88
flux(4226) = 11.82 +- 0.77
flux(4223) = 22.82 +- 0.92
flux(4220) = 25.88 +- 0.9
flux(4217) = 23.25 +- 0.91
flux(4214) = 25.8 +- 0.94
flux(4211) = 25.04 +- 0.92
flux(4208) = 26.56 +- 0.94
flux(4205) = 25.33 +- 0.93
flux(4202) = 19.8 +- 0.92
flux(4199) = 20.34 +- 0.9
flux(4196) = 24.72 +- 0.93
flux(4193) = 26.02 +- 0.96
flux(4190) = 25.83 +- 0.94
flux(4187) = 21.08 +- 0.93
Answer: 1.9 angstroms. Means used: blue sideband 24.8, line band 20.5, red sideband 23.4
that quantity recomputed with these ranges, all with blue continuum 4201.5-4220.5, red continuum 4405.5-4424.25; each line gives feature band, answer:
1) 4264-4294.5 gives 3.9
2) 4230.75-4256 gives 1.9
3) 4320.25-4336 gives 0.5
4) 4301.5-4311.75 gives 4.3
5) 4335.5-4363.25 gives 0.9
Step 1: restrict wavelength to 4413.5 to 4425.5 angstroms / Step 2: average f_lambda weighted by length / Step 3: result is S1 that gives 27.9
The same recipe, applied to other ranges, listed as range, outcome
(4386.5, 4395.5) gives 26.4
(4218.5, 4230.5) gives 20.3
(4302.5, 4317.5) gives 18.6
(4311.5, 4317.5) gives 23.4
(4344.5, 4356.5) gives 26.3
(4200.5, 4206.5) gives 22.6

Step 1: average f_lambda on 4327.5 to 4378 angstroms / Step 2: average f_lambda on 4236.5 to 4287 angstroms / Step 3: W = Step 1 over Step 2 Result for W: 1.16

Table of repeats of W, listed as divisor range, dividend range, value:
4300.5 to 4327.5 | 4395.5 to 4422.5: 1.35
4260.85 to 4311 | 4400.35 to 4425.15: 1.33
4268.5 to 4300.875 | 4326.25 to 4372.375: 1.26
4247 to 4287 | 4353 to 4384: 1.13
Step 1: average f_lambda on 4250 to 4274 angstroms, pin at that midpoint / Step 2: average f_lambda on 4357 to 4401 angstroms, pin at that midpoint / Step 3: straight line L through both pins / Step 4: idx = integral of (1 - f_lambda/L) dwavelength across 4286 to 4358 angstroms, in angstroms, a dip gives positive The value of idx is 3.1 angstroms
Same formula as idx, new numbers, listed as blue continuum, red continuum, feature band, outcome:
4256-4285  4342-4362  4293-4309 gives 4.5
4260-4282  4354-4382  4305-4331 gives 2.1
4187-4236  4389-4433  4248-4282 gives 2.5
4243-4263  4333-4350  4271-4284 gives 1.1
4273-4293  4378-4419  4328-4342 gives -1.6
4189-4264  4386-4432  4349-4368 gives -0.2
